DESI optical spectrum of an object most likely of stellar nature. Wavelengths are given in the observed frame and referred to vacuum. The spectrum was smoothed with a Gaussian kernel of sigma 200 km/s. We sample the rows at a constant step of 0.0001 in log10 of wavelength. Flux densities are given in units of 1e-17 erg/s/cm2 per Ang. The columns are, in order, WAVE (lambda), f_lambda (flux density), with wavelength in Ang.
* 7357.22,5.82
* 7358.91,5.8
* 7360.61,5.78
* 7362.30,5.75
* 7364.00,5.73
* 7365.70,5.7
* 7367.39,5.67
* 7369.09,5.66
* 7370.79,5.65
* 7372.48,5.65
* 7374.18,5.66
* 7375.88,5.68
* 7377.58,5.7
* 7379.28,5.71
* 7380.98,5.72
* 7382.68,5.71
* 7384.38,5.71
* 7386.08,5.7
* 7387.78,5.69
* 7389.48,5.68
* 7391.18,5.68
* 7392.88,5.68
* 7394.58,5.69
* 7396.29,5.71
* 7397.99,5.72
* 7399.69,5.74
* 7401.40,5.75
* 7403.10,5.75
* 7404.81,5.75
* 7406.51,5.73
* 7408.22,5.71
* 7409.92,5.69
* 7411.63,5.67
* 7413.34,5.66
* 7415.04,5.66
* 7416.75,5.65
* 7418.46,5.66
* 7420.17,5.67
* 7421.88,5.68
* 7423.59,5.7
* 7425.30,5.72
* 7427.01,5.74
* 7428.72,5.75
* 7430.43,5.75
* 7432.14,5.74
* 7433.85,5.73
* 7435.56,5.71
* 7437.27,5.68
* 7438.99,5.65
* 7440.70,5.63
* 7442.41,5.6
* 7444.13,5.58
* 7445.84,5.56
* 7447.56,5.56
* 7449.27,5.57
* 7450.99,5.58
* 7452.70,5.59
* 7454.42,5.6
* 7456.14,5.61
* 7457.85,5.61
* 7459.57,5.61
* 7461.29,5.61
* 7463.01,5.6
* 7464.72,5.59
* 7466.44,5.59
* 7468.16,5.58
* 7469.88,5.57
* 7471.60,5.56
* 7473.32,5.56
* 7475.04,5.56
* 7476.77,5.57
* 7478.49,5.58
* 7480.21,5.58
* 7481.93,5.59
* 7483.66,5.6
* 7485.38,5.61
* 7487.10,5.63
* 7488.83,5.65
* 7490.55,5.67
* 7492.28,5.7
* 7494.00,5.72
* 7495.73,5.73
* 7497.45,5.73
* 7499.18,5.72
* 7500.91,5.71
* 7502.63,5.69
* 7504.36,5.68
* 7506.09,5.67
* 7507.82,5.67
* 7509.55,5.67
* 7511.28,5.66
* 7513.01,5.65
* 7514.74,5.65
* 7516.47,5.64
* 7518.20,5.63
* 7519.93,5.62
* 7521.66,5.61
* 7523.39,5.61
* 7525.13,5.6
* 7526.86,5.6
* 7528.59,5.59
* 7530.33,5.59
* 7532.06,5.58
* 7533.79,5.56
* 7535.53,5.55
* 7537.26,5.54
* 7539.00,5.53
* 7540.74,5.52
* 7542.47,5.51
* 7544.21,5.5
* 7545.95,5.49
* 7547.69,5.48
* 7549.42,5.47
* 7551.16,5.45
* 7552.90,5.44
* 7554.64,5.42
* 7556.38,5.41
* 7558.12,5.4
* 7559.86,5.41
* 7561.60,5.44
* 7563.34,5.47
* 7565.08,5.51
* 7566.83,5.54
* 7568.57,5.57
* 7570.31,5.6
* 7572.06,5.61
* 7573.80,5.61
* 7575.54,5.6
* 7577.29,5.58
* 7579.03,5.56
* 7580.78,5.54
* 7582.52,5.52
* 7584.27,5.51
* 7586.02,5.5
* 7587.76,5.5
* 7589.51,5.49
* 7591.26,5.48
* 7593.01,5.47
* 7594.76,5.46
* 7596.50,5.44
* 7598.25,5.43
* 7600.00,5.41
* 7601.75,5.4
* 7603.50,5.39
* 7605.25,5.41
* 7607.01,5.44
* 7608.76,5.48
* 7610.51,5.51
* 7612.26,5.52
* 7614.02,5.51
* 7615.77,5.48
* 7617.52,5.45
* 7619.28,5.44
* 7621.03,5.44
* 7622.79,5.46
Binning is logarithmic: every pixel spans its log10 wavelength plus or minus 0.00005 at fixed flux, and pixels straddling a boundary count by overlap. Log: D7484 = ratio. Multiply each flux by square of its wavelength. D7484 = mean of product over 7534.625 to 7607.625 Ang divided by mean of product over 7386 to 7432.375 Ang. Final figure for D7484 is 1.00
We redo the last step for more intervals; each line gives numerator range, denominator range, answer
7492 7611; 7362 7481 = 1.01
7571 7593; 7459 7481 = 1.02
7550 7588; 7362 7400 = 1.02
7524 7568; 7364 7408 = 1.01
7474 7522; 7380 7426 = 1.02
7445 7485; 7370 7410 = 1.00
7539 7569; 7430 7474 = 1.00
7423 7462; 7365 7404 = 1.01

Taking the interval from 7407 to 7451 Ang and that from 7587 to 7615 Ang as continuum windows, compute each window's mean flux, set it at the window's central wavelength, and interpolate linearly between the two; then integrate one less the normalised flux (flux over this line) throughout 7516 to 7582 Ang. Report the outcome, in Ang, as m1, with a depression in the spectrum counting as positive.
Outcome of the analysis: -0.2 Ang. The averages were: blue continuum 5.67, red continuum 5.46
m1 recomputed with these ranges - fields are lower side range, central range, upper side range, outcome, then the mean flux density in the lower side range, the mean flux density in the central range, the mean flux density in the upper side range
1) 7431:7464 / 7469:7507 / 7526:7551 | -0.38 Ang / 5.62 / 5.64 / 5.53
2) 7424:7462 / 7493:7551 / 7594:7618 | -0.59 Ang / 5.65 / 5.61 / 5.45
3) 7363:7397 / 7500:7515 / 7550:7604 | -0.31 Ang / 5.69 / 5.67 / 5.49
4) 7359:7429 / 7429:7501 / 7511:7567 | -0.12 Ang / 5.7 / 5.63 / 5.53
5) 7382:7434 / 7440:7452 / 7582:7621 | 0.16 Ang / 5.71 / 5.58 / 5.46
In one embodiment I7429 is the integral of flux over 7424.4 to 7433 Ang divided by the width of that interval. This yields 5.74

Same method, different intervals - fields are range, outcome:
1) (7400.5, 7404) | 5.74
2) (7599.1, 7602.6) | 5.41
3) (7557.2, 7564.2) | 5.43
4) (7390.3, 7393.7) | 5.69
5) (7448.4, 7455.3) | 5.58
